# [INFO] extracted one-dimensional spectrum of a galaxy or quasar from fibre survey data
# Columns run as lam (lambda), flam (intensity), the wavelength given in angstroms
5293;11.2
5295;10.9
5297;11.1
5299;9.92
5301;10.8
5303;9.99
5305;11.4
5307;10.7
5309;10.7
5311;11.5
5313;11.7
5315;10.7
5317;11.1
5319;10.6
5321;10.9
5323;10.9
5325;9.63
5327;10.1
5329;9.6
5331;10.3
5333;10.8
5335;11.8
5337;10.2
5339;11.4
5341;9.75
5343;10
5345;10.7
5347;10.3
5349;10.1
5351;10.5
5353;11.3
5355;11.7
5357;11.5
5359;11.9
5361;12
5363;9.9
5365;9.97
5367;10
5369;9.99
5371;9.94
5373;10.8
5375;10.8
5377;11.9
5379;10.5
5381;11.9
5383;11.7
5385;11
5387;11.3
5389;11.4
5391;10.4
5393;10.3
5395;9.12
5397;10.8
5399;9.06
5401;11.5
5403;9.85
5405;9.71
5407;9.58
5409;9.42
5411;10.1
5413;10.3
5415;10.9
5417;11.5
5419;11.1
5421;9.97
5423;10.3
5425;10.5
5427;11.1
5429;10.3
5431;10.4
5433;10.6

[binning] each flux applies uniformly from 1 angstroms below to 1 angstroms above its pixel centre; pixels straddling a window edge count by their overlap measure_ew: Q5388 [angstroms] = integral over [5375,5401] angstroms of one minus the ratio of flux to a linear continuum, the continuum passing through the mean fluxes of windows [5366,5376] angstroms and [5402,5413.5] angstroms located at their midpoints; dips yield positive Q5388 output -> -1.9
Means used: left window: 10.3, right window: 9.81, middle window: 10.8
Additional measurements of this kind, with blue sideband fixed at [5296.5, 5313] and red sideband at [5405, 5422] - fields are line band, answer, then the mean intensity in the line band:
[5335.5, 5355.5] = 0.05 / 10.6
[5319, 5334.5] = 0.47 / 10.4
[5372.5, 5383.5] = -0.83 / 11.3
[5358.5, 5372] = 0.08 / 10.5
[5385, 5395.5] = -0.19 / 10.6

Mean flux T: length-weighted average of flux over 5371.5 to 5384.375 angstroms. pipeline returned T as 11.2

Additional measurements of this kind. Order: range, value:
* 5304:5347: 10.7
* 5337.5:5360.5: 10.8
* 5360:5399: 10.7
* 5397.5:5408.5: 9.96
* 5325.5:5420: 10.6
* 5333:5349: 10.6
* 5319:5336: 10.5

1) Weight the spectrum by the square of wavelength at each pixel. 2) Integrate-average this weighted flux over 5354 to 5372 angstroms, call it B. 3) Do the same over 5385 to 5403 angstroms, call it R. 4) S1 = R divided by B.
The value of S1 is 0.98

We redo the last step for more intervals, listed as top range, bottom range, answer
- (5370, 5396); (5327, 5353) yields 1.05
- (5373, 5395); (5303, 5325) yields 1.04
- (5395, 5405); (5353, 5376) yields 0.95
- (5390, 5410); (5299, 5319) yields 0.95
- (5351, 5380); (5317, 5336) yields 1.04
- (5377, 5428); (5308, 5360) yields 1.01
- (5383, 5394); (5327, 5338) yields 1.07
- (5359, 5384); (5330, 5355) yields 1.03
